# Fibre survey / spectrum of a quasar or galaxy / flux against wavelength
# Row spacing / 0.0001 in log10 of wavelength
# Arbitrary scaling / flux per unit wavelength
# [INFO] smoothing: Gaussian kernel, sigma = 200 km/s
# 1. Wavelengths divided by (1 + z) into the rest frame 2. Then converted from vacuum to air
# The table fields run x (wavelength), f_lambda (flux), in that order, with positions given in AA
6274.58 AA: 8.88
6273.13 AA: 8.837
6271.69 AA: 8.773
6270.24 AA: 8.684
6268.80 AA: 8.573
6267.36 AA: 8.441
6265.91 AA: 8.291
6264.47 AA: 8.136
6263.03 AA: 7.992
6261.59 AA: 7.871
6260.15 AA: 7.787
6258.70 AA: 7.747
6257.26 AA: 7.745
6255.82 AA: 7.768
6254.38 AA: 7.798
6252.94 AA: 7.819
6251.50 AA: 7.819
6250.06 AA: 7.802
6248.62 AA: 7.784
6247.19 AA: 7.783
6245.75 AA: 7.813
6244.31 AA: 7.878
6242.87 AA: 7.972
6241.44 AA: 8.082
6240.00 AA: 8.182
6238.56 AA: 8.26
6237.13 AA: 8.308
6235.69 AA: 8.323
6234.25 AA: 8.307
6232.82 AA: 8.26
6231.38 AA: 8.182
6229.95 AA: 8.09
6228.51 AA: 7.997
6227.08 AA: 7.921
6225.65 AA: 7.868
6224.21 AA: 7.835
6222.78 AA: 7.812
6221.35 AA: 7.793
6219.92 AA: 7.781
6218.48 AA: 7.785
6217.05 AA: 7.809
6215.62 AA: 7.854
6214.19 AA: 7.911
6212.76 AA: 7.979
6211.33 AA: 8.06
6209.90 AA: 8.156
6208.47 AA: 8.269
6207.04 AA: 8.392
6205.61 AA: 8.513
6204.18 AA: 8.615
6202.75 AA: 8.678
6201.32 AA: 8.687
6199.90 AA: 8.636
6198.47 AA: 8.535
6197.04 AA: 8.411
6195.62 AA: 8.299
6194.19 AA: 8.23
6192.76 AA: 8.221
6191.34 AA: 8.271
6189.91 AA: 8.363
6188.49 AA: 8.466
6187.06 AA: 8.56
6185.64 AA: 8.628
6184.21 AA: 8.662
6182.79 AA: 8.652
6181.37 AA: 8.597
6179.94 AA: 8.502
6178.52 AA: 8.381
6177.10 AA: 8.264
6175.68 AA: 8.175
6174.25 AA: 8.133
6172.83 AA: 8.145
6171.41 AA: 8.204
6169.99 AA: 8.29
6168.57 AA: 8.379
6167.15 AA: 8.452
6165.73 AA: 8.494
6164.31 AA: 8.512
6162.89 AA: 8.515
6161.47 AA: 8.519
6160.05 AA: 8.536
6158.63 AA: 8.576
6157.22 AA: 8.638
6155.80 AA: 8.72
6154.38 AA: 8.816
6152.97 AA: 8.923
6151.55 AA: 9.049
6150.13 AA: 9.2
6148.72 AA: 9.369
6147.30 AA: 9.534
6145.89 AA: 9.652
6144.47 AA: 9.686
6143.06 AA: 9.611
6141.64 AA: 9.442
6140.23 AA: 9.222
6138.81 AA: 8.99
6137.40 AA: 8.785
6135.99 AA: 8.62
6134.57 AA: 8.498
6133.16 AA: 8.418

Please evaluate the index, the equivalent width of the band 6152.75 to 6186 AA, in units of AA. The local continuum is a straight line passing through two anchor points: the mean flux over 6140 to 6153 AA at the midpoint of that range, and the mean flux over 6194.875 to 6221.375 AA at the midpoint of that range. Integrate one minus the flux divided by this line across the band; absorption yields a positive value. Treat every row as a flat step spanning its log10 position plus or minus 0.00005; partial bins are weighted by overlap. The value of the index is 1.8 AA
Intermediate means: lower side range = 9.4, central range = 8.48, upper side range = 8.23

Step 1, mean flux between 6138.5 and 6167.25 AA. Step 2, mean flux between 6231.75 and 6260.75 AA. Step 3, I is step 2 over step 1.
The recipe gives 0.89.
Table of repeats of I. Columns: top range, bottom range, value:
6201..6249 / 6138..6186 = 0.92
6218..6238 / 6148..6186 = 0.94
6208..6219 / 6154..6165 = 0.93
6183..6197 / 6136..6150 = 0.90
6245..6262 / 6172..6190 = 0.92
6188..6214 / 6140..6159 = 0.91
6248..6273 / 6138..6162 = 0.89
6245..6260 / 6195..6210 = 0.92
